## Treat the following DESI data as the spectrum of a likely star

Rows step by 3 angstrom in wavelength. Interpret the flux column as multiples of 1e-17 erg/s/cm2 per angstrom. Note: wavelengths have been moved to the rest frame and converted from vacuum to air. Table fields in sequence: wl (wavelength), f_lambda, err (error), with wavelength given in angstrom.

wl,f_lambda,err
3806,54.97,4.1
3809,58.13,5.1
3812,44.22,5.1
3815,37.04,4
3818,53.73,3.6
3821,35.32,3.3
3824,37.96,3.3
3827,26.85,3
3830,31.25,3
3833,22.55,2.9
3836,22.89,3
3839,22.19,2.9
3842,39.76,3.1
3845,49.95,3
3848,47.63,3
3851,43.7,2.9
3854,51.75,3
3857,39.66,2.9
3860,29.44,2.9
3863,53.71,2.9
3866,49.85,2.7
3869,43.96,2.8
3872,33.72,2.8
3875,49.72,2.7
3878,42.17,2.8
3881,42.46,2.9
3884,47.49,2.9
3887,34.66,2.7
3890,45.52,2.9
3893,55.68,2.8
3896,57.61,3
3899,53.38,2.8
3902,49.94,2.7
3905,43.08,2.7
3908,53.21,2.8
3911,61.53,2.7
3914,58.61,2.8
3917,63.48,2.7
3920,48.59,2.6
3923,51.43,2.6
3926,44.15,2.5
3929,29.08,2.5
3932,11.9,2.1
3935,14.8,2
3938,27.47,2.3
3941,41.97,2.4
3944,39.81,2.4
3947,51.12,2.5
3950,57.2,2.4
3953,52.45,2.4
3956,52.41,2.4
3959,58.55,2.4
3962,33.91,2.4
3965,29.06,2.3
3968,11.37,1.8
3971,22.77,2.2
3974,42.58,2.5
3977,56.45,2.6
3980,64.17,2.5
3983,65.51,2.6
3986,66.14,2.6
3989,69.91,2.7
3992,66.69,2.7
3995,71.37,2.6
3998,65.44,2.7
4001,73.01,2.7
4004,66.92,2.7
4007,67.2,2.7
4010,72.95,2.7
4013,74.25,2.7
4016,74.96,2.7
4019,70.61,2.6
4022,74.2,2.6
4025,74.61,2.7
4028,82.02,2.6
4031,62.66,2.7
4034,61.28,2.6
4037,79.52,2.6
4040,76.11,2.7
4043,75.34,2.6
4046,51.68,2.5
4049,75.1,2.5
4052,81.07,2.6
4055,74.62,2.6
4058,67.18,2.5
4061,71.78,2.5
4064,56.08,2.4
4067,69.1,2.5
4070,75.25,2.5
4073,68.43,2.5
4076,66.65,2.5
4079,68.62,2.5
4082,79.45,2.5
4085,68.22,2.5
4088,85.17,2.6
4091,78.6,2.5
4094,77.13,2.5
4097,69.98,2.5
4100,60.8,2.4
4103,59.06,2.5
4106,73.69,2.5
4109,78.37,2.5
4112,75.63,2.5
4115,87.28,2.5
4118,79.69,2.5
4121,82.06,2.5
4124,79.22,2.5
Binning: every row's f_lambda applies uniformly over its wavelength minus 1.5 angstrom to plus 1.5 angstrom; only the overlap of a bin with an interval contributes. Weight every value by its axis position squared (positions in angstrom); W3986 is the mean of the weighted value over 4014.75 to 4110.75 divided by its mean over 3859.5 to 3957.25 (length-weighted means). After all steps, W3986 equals 1.70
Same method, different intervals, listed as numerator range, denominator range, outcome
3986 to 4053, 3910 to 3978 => 1.78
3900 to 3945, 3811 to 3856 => 1.18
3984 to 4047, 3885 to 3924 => 1.43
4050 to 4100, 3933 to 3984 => 1.82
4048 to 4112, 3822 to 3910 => 1.89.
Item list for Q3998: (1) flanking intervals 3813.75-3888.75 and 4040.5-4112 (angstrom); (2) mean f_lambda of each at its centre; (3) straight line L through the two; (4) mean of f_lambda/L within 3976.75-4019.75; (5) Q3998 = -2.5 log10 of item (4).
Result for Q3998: -0.14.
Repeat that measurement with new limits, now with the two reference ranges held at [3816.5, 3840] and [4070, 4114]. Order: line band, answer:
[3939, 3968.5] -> 0.169 mag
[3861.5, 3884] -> -0.173 mag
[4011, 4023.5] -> -0.204 mag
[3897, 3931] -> -0.122 mag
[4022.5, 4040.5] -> -0.153 mag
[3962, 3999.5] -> 0.079 mag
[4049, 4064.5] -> -0.073 mag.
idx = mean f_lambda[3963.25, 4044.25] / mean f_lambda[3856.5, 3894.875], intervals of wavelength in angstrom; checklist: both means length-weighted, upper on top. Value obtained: 1.44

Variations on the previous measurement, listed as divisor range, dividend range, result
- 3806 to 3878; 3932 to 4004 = 1.21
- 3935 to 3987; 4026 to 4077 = 1.58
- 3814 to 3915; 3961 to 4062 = 1.48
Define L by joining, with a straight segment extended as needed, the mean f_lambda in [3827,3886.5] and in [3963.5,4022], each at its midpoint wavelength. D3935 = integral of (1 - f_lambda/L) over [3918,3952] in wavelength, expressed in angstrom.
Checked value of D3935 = 8.5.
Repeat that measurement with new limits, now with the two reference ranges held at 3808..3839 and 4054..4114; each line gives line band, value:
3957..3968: 3.5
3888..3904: -2.0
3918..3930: 1.2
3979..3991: -1.8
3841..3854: -2.3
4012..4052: -4.9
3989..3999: -1.6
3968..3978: 3.7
